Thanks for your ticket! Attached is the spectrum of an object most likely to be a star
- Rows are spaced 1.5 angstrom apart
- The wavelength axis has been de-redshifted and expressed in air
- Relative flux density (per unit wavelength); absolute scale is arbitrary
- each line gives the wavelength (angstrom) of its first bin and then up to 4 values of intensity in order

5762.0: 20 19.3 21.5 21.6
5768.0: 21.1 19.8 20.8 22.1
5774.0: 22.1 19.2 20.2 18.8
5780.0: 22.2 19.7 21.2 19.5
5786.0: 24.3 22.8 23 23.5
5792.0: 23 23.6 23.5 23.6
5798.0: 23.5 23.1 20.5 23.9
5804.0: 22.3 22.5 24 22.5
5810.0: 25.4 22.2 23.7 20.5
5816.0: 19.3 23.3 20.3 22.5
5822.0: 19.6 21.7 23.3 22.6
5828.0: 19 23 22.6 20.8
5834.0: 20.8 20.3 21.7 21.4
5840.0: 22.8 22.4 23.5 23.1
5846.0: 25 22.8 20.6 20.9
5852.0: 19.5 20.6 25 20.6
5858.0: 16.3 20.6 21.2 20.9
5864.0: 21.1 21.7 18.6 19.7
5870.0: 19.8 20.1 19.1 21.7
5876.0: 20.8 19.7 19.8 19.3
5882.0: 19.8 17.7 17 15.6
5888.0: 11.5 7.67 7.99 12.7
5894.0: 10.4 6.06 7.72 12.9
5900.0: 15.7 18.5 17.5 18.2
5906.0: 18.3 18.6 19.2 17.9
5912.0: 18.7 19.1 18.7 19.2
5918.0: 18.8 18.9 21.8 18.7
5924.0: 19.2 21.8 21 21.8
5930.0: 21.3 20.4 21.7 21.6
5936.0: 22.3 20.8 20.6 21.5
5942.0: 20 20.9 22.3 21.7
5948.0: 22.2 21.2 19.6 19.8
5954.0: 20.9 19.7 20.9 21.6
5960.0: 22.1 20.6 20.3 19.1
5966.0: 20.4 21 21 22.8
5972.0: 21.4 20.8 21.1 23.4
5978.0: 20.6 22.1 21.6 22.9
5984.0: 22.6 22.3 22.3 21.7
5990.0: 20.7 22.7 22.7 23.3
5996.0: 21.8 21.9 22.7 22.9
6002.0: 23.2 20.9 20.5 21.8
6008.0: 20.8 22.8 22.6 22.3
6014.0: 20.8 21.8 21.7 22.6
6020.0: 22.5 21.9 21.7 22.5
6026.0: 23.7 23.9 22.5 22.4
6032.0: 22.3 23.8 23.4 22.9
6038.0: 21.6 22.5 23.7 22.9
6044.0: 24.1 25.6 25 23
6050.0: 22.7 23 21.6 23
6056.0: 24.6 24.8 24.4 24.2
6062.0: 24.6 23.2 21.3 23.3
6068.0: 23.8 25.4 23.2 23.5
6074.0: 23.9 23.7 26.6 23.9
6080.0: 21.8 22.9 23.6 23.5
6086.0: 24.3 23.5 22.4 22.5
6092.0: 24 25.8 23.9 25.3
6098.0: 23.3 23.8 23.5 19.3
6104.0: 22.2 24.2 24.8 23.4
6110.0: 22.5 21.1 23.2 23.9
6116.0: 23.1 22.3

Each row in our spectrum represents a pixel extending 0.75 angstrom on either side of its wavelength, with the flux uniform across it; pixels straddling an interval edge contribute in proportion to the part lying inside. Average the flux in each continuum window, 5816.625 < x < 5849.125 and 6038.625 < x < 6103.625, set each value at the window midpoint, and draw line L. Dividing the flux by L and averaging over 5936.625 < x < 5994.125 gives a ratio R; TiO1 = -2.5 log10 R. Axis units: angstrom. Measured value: 0.08 mag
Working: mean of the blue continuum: 22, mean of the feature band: 21.3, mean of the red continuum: 23.6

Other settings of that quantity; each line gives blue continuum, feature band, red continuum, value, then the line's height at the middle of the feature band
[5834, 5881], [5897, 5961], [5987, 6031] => 0.09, 21.6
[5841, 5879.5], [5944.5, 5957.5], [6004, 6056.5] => 0.05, 21.9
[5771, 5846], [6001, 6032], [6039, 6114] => 0.05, 23.2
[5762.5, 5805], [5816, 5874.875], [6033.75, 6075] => 0.05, 22.2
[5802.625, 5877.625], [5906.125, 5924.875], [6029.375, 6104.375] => 0.16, 22.2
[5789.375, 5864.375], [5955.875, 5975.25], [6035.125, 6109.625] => 0.09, 22.9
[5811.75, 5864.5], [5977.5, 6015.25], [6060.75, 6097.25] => 0.05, 23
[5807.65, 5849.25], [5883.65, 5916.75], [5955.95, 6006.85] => 0.41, 21.9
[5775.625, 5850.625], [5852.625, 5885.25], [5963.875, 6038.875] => 0.10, 22.1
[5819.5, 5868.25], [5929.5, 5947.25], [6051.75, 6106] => 0.05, 22.3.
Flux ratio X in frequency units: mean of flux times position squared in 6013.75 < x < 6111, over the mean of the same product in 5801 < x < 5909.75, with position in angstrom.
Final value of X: 1.3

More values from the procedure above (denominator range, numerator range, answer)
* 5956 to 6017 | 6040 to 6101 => 1.12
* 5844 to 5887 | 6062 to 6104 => 1.25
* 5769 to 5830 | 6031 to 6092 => 1.17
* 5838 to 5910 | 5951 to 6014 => 1.22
